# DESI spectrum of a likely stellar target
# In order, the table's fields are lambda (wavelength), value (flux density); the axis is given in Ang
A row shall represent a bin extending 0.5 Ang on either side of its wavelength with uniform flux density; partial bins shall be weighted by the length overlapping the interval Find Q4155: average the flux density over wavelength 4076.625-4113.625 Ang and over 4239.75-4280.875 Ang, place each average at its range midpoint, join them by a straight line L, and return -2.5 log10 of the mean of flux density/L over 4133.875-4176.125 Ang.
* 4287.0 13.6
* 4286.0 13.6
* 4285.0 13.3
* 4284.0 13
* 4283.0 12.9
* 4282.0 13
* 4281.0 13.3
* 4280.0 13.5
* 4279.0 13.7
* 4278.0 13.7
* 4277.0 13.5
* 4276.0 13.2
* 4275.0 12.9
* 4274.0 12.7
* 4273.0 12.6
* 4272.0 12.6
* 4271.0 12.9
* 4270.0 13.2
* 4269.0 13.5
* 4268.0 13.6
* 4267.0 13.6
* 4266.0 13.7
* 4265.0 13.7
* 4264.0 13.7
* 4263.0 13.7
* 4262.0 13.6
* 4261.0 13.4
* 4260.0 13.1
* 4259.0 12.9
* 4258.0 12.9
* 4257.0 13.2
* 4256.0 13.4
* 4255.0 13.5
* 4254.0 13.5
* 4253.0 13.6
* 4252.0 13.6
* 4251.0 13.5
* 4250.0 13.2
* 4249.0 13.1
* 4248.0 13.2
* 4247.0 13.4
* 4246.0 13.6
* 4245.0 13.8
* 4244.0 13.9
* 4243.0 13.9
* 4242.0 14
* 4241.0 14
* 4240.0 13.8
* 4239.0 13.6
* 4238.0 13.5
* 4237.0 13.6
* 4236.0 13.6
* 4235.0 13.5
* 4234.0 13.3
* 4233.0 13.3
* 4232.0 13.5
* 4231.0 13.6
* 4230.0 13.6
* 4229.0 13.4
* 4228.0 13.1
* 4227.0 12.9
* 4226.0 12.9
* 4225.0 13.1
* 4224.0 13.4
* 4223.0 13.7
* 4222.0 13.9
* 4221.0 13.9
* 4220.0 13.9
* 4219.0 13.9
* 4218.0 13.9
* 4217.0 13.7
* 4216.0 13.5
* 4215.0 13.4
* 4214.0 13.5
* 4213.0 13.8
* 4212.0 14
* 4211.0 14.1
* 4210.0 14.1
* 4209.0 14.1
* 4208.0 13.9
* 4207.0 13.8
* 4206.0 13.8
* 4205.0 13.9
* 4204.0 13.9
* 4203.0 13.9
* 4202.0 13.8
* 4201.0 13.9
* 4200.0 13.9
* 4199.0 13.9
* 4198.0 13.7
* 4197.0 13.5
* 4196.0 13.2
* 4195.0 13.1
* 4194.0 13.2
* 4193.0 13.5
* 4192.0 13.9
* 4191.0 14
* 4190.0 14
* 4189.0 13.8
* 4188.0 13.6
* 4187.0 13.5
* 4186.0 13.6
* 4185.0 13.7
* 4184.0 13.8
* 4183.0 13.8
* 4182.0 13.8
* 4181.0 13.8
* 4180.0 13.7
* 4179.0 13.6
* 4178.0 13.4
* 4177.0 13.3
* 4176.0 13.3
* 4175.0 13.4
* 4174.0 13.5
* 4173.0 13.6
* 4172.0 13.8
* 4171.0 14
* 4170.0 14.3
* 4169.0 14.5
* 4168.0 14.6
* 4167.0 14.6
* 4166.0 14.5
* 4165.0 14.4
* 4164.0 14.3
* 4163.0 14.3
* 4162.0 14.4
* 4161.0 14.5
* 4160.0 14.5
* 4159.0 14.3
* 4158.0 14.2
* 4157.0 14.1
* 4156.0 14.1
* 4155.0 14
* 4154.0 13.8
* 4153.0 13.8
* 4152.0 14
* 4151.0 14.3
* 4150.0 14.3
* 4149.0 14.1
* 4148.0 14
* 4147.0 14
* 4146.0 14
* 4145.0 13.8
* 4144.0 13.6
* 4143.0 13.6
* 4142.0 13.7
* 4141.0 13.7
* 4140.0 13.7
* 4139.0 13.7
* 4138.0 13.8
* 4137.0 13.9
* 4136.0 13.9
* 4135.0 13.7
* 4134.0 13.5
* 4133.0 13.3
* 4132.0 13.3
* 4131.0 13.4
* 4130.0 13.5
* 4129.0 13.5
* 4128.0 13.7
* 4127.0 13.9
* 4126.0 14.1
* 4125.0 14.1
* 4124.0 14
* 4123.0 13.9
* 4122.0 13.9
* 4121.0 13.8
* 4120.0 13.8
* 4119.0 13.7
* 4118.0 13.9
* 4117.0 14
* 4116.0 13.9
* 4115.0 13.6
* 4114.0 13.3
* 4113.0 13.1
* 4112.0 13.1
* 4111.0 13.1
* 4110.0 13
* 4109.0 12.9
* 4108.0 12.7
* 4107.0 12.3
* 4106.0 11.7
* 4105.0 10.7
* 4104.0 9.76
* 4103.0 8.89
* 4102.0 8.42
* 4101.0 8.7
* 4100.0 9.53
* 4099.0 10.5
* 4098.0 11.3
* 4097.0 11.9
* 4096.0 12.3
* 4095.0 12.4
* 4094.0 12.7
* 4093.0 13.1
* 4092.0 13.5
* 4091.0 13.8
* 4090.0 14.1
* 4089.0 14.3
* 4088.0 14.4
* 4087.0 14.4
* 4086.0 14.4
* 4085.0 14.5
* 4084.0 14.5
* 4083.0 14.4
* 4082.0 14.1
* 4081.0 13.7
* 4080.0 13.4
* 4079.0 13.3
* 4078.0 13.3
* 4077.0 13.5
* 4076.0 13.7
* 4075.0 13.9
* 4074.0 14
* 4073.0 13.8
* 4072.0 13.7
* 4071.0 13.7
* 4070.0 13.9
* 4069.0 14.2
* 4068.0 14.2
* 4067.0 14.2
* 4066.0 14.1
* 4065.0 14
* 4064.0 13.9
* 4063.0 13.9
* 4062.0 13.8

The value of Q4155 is -0.09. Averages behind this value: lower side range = 12.6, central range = 14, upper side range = 13.4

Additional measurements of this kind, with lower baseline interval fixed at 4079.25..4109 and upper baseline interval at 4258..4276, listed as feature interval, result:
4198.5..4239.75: -0.05 mag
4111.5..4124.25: -0.09 mag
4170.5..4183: -0.06 mag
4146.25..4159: -0.11 mag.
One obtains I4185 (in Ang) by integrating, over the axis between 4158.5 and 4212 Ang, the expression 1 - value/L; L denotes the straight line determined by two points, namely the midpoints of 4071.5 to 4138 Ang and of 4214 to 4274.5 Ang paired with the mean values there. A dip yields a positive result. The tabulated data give -2.3 Ang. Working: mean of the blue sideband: 13.1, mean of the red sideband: 13.5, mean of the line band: 13.9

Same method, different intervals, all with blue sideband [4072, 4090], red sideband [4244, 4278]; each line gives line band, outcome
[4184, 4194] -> -0.1 Ang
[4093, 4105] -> 2.8 Ang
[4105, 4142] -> 0.9 Ang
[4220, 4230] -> 0.0 Ang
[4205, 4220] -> -0.4 Ang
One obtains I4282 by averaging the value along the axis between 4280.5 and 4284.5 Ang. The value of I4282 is 13.1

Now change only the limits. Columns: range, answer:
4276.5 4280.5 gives 13.6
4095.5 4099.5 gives 11.5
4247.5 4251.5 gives 13.2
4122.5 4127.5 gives 14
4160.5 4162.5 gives 14.4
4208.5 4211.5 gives 14.1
